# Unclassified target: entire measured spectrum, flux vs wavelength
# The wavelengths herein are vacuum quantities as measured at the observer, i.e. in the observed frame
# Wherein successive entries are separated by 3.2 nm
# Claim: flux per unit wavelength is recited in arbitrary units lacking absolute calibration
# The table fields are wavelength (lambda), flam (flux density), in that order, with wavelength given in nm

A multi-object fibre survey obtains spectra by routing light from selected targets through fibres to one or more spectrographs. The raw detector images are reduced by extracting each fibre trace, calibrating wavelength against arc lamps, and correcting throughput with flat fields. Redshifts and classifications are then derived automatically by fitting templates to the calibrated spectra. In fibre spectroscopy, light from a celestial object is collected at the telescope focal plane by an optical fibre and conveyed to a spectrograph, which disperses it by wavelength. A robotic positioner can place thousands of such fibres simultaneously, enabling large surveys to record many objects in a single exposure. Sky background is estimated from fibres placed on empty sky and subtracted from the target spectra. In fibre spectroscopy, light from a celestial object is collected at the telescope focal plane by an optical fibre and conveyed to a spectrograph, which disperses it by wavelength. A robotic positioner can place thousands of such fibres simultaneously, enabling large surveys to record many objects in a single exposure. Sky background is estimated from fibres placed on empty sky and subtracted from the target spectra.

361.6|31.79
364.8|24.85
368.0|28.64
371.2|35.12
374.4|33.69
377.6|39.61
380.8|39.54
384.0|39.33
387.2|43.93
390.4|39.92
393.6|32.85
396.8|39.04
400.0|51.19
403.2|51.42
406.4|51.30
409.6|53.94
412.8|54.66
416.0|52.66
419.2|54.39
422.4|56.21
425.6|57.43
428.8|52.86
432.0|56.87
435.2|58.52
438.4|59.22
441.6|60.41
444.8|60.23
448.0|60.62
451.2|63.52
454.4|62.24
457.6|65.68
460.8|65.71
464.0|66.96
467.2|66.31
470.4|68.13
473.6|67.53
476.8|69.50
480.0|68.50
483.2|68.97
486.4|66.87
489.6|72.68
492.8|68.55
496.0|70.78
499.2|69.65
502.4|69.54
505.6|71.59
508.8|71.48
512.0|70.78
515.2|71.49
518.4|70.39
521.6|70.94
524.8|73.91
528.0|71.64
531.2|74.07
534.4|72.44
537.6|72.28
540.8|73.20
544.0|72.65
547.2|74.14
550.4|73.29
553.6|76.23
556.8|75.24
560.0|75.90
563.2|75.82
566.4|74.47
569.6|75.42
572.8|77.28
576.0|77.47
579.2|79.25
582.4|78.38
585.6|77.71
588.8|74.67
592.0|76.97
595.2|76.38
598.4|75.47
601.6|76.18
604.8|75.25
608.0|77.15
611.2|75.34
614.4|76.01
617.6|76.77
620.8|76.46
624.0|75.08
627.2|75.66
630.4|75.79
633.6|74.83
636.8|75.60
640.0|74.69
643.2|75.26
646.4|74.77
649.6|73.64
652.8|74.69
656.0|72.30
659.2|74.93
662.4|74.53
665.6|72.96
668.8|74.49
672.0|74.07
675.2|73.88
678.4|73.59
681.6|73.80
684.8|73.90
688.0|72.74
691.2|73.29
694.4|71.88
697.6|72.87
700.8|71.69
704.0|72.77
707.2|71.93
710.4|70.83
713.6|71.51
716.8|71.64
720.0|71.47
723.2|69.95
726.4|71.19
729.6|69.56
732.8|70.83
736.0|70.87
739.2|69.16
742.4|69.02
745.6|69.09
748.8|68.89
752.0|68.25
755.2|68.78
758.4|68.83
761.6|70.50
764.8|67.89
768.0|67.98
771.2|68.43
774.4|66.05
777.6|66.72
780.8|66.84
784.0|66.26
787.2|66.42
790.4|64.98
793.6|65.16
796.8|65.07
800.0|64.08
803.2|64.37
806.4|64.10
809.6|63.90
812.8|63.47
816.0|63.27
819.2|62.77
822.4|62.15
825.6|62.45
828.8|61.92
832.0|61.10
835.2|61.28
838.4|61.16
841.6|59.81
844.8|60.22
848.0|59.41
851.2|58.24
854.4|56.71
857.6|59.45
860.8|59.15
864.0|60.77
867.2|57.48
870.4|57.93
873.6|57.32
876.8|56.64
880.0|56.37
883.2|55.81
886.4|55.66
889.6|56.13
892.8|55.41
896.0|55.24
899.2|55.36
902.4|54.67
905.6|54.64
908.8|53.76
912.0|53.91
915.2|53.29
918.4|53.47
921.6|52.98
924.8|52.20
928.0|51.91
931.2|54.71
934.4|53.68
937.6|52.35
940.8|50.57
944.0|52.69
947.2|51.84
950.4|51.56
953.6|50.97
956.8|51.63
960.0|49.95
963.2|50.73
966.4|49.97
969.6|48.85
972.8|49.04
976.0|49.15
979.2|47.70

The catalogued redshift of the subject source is 0.000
